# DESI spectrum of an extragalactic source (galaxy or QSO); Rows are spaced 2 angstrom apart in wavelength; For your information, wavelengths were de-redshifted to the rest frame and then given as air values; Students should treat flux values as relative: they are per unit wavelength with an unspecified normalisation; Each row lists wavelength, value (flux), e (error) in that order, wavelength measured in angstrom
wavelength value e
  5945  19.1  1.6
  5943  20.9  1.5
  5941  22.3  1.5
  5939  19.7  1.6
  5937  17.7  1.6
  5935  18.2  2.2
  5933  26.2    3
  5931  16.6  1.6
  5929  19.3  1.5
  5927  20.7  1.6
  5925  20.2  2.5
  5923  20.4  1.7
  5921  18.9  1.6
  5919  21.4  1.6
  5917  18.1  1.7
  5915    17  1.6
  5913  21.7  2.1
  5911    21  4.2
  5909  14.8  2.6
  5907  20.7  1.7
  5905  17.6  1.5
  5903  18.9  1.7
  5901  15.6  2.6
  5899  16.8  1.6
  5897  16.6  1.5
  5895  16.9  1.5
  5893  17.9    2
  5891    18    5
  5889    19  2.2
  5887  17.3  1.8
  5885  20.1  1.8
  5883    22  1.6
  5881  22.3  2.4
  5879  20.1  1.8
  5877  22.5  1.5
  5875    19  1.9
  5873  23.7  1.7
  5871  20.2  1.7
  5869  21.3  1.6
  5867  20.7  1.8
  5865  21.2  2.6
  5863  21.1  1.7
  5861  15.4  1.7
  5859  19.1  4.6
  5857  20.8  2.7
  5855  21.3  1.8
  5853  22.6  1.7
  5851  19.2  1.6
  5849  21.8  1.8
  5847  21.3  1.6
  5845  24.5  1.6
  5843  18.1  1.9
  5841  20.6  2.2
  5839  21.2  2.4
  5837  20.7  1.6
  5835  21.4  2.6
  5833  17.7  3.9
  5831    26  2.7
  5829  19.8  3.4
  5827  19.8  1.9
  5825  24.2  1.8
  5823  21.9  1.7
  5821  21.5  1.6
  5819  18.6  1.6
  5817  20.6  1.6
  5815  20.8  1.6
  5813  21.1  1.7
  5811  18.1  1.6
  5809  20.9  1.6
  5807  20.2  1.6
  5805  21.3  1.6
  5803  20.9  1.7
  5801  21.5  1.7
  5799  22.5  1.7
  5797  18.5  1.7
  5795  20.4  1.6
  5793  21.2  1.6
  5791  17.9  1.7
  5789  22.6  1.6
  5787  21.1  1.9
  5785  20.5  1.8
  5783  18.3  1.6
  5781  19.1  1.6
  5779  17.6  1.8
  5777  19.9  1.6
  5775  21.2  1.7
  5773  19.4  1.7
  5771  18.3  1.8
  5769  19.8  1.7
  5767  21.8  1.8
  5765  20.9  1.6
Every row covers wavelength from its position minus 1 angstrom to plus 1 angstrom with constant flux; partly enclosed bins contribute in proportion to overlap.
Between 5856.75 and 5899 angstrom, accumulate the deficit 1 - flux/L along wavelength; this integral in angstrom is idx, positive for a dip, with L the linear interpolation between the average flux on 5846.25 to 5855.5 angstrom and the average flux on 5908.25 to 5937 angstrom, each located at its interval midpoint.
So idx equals 1.9 angstrom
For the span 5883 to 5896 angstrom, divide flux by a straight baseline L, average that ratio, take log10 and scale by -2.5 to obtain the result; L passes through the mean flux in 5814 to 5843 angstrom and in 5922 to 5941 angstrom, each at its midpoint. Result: 0.11 mag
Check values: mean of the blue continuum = 21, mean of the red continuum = 20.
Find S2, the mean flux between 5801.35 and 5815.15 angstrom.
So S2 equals 20.5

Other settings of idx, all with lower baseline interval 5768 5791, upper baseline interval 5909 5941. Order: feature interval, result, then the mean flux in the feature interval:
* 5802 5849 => -2.9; 20.9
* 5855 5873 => -0.5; 20.3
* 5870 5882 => -1.0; 21.3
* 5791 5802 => -0.5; 20.6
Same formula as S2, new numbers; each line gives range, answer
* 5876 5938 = 19.2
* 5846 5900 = 19.9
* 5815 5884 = 20.9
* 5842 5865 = 20.5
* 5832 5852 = 20.6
